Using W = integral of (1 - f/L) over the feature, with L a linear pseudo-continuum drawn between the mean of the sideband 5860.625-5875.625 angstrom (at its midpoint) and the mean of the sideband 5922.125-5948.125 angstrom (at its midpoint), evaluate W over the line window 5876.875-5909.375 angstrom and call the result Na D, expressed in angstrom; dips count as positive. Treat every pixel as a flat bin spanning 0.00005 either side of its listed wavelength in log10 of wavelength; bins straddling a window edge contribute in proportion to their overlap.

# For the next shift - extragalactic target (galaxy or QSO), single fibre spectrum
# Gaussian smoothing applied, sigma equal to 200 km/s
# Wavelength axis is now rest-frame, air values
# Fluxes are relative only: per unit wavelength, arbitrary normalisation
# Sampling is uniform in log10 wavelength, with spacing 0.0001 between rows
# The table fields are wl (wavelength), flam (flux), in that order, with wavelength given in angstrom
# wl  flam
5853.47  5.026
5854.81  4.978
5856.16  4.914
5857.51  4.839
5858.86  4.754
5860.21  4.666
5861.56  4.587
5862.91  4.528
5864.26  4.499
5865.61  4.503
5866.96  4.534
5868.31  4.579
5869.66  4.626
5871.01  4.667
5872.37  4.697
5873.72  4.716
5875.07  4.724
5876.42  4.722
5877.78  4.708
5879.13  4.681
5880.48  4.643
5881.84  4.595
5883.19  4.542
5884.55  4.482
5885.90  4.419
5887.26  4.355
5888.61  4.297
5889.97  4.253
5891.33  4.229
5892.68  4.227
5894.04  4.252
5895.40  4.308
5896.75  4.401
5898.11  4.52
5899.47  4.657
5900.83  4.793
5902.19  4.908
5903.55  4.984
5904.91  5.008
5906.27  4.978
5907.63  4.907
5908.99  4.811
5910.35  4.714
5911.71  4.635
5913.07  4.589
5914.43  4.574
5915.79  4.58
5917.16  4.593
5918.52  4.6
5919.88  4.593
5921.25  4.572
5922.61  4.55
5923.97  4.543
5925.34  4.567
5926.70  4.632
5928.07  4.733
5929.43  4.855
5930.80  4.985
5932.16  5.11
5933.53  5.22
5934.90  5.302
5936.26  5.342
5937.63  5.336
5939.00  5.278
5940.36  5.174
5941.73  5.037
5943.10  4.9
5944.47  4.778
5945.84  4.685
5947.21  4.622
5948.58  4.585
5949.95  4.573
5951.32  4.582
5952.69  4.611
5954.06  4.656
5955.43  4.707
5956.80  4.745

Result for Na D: 1.0 angstrom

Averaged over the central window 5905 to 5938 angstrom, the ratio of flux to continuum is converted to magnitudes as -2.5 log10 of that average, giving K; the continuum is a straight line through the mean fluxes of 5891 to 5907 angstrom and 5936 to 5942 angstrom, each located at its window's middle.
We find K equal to 0.04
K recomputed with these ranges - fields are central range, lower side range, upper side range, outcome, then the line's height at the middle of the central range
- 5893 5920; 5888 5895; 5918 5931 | -0.06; 4.43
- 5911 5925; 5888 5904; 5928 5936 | 0.06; 4.84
